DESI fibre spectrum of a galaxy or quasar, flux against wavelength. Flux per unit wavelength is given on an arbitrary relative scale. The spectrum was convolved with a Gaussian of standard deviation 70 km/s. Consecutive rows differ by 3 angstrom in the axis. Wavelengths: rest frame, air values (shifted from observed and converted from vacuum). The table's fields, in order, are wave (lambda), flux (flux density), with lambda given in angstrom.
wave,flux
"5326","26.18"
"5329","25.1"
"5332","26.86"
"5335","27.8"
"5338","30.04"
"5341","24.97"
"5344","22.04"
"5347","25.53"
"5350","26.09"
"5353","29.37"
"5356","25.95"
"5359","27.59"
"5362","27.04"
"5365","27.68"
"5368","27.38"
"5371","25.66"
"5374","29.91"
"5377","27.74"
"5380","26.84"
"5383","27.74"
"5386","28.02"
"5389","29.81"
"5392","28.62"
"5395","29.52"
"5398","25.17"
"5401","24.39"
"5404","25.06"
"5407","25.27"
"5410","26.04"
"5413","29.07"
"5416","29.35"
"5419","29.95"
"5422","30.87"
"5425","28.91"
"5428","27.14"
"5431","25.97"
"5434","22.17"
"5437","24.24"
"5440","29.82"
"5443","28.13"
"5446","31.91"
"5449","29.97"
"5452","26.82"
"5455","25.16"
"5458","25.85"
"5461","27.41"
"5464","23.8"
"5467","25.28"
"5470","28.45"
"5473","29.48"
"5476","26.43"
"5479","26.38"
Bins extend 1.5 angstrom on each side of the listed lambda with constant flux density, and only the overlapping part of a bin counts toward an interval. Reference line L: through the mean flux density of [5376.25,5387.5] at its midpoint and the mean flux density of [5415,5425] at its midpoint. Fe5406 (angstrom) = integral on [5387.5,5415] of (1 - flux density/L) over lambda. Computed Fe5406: 1.6 angstrom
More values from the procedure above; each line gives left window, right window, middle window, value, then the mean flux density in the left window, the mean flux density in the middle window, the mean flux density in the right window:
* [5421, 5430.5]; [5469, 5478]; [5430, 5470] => 2.2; 28.6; 26.7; 28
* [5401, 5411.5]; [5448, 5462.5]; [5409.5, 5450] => -3.2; 25.3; 28.1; 26.9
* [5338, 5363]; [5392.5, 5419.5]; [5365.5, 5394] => -1.4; 26.3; 28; 27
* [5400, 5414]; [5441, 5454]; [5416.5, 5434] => -0.5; 25.9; 28.1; 29.1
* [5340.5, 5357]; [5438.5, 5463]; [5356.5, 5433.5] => -2.3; 25.7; 27.5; 28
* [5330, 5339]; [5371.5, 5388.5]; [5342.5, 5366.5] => 1.3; 28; 26.4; 28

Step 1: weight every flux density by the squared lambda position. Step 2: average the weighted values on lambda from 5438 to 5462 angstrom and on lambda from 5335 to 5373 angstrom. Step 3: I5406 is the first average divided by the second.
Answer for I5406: 1.1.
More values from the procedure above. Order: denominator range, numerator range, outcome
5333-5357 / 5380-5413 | 1.04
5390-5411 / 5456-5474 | 1.03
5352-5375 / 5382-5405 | 1.01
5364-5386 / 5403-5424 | 1.03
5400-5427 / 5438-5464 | 1.02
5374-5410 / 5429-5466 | 1.00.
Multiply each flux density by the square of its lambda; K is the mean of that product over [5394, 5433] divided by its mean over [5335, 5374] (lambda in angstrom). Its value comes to 1.04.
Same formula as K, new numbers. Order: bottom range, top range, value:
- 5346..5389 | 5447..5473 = 1.01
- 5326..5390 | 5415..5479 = 1.05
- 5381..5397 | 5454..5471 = 0.93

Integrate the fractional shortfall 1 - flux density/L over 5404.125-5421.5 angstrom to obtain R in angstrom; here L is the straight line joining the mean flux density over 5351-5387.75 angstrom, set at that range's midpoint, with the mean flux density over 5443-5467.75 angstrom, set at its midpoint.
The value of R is -0.33 angstrom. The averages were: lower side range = 27.6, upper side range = 27.1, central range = 27.9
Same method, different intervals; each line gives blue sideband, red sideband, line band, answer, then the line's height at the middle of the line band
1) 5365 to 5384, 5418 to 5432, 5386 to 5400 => -0.1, 27.9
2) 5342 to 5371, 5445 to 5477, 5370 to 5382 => -0.5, 26.6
